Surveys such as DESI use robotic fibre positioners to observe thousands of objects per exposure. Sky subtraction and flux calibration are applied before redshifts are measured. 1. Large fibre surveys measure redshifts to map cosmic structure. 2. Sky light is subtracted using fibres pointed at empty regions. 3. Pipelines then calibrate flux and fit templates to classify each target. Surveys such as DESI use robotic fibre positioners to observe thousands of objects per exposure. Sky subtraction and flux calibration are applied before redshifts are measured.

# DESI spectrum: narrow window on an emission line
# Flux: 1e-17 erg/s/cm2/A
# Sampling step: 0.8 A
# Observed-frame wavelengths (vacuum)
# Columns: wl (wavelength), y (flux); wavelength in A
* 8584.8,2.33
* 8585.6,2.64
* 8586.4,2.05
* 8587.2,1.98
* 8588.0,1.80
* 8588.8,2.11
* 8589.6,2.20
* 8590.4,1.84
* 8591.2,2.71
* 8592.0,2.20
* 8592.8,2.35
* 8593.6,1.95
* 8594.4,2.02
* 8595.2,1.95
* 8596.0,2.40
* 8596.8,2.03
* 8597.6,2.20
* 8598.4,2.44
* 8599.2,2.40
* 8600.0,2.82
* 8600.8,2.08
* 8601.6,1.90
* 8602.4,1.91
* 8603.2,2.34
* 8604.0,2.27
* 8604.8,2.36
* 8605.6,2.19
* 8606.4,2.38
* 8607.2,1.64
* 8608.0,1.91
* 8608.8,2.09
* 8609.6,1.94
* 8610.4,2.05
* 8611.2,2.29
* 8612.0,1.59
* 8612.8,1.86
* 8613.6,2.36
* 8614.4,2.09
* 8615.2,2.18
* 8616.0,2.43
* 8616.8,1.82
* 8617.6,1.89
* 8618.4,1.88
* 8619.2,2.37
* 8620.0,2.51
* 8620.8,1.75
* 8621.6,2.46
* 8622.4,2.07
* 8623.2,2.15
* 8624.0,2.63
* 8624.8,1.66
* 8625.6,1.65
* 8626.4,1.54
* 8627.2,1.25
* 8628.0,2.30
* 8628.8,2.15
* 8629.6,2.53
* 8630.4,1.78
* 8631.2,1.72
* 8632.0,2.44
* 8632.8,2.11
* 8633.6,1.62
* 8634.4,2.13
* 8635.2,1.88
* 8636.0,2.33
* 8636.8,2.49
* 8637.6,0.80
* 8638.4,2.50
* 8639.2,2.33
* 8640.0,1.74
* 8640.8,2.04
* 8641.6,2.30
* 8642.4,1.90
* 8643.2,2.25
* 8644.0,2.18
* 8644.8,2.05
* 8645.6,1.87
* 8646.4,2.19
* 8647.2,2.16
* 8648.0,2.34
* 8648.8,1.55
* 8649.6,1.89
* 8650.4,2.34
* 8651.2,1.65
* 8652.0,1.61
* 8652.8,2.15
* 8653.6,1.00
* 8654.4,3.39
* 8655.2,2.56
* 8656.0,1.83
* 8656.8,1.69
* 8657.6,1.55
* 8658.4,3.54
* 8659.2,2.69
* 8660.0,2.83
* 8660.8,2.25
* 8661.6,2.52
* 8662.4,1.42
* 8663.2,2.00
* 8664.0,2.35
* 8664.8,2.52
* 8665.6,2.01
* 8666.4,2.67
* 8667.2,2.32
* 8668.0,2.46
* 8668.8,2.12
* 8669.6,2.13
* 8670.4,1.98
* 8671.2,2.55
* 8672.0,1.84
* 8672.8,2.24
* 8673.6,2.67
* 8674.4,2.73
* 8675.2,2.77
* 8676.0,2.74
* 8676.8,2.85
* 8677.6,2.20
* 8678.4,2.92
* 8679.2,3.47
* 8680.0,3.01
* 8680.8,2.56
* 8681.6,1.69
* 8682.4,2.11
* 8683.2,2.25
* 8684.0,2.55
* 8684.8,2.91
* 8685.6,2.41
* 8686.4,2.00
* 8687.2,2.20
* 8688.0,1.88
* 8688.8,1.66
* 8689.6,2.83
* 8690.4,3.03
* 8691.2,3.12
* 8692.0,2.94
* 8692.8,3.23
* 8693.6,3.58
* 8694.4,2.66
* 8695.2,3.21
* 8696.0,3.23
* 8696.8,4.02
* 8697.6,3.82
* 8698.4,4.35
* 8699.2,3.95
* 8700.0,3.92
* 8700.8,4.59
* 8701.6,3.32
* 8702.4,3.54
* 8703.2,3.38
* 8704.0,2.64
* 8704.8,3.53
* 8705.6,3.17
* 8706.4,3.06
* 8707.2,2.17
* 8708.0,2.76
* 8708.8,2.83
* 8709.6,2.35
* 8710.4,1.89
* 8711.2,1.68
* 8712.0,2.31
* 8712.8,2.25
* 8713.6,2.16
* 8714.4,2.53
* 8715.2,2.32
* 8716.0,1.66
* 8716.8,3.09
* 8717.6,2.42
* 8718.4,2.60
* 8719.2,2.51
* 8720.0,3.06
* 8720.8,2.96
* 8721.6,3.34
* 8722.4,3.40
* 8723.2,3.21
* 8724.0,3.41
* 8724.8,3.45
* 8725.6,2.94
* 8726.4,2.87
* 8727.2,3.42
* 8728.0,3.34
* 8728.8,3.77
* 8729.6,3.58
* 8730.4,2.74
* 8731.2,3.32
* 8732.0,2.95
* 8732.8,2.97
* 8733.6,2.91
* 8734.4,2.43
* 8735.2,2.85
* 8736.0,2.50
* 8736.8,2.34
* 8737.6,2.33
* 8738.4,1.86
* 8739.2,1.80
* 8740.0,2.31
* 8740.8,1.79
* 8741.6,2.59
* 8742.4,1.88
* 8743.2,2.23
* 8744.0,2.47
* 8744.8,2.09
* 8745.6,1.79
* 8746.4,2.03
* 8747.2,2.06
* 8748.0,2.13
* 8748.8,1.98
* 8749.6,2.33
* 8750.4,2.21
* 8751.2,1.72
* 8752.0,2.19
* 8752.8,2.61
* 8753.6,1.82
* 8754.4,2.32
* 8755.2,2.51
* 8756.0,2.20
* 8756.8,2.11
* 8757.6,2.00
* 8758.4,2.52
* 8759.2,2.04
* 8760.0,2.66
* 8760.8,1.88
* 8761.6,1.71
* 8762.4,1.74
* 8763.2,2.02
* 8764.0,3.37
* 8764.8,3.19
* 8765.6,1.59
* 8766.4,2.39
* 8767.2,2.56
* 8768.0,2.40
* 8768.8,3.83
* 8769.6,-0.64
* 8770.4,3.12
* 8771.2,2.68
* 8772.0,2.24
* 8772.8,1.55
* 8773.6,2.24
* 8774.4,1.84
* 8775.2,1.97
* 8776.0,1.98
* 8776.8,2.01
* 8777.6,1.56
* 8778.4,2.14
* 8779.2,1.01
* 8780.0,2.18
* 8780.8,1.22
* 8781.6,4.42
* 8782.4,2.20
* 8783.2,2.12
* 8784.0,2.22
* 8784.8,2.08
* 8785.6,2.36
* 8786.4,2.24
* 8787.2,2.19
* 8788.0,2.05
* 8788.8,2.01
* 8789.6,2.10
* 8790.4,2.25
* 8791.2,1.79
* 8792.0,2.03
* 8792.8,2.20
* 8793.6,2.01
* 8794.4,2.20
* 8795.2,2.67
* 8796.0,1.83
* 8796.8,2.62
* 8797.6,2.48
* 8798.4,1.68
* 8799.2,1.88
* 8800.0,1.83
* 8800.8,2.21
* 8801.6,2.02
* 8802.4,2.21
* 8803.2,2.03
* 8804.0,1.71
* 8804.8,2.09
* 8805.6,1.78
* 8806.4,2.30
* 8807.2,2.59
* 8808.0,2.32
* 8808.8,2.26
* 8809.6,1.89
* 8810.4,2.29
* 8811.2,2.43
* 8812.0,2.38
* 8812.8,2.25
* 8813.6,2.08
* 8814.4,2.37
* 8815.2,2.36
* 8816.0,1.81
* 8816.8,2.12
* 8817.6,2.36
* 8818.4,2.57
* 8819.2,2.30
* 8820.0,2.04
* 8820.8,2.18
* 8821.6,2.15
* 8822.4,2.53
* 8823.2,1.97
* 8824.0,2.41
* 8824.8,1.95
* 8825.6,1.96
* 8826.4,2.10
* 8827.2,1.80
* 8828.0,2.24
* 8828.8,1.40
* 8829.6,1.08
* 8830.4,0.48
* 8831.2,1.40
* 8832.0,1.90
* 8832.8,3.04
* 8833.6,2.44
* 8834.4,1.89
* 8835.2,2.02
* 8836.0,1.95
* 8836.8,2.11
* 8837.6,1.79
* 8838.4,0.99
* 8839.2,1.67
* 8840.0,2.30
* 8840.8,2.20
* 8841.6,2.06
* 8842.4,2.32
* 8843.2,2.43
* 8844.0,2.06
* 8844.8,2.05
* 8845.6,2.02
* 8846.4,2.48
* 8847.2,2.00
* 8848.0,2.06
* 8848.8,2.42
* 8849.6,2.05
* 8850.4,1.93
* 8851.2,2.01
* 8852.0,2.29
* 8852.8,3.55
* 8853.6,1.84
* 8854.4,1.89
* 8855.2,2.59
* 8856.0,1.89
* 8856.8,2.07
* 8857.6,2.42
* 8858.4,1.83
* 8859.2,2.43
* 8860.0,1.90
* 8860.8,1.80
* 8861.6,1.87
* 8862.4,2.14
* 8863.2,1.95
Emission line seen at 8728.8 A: [N II]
